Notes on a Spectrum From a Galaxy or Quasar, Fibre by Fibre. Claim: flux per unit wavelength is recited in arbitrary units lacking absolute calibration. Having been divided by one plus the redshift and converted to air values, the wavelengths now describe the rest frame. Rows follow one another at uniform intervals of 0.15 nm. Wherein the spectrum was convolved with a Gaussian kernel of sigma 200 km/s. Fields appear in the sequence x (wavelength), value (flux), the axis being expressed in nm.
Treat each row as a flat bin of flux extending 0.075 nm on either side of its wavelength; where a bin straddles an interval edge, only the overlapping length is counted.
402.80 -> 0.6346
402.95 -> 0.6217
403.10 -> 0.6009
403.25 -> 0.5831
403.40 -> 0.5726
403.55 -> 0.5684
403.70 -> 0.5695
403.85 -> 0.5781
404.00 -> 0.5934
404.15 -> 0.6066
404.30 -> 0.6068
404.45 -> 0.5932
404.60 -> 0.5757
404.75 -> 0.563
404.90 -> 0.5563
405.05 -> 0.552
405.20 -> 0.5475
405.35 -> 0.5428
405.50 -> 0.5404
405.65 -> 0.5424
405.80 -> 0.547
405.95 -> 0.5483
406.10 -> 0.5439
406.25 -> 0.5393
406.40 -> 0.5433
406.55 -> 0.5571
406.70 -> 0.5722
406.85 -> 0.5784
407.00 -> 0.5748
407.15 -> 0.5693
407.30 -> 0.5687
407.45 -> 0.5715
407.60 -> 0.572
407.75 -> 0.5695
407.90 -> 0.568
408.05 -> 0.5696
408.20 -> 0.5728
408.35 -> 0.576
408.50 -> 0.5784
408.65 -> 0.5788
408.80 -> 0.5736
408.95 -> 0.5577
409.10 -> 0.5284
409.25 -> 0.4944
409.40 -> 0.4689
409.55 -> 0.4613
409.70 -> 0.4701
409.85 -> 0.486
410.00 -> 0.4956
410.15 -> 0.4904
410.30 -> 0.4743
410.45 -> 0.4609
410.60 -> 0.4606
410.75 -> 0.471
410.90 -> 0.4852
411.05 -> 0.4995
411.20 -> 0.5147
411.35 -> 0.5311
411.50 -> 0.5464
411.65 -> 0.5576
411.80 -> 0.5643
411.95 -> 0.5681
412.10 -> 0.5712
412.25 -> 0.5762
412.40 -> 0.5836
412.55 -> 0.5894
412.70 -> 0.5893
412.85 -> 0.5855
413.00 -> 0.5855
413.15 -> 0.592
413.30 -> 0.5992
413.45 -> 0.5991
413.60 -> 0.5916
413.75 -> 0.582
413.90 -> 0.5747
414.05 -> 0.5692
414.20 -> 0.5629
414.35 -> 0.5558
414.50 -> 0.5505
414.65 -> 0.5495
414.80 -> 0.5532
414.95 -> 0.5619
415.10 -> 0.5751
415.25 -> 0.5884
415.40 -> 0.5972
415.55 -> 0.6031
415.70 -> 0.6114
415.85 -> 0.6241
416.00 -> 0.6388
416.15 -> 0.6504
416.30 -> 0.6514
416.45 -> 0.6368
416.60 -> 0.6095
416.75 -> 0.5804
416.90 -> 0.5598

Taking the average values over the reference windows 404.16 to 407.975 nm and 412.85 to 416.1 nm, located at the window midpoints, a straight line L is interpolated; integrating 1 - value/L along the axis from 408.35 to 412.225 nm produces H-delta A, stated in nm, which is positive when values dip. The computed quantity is 0.38 nm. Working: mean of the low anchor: 0.563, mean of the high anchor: 0.585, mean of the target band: 0.517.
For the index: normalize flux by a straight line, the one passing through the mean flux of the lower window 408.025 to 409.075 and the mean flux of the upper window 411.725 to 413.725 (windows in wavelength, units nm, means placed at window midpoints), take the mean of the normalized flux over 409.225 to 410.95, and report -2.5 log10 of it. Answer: 0.21 mag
